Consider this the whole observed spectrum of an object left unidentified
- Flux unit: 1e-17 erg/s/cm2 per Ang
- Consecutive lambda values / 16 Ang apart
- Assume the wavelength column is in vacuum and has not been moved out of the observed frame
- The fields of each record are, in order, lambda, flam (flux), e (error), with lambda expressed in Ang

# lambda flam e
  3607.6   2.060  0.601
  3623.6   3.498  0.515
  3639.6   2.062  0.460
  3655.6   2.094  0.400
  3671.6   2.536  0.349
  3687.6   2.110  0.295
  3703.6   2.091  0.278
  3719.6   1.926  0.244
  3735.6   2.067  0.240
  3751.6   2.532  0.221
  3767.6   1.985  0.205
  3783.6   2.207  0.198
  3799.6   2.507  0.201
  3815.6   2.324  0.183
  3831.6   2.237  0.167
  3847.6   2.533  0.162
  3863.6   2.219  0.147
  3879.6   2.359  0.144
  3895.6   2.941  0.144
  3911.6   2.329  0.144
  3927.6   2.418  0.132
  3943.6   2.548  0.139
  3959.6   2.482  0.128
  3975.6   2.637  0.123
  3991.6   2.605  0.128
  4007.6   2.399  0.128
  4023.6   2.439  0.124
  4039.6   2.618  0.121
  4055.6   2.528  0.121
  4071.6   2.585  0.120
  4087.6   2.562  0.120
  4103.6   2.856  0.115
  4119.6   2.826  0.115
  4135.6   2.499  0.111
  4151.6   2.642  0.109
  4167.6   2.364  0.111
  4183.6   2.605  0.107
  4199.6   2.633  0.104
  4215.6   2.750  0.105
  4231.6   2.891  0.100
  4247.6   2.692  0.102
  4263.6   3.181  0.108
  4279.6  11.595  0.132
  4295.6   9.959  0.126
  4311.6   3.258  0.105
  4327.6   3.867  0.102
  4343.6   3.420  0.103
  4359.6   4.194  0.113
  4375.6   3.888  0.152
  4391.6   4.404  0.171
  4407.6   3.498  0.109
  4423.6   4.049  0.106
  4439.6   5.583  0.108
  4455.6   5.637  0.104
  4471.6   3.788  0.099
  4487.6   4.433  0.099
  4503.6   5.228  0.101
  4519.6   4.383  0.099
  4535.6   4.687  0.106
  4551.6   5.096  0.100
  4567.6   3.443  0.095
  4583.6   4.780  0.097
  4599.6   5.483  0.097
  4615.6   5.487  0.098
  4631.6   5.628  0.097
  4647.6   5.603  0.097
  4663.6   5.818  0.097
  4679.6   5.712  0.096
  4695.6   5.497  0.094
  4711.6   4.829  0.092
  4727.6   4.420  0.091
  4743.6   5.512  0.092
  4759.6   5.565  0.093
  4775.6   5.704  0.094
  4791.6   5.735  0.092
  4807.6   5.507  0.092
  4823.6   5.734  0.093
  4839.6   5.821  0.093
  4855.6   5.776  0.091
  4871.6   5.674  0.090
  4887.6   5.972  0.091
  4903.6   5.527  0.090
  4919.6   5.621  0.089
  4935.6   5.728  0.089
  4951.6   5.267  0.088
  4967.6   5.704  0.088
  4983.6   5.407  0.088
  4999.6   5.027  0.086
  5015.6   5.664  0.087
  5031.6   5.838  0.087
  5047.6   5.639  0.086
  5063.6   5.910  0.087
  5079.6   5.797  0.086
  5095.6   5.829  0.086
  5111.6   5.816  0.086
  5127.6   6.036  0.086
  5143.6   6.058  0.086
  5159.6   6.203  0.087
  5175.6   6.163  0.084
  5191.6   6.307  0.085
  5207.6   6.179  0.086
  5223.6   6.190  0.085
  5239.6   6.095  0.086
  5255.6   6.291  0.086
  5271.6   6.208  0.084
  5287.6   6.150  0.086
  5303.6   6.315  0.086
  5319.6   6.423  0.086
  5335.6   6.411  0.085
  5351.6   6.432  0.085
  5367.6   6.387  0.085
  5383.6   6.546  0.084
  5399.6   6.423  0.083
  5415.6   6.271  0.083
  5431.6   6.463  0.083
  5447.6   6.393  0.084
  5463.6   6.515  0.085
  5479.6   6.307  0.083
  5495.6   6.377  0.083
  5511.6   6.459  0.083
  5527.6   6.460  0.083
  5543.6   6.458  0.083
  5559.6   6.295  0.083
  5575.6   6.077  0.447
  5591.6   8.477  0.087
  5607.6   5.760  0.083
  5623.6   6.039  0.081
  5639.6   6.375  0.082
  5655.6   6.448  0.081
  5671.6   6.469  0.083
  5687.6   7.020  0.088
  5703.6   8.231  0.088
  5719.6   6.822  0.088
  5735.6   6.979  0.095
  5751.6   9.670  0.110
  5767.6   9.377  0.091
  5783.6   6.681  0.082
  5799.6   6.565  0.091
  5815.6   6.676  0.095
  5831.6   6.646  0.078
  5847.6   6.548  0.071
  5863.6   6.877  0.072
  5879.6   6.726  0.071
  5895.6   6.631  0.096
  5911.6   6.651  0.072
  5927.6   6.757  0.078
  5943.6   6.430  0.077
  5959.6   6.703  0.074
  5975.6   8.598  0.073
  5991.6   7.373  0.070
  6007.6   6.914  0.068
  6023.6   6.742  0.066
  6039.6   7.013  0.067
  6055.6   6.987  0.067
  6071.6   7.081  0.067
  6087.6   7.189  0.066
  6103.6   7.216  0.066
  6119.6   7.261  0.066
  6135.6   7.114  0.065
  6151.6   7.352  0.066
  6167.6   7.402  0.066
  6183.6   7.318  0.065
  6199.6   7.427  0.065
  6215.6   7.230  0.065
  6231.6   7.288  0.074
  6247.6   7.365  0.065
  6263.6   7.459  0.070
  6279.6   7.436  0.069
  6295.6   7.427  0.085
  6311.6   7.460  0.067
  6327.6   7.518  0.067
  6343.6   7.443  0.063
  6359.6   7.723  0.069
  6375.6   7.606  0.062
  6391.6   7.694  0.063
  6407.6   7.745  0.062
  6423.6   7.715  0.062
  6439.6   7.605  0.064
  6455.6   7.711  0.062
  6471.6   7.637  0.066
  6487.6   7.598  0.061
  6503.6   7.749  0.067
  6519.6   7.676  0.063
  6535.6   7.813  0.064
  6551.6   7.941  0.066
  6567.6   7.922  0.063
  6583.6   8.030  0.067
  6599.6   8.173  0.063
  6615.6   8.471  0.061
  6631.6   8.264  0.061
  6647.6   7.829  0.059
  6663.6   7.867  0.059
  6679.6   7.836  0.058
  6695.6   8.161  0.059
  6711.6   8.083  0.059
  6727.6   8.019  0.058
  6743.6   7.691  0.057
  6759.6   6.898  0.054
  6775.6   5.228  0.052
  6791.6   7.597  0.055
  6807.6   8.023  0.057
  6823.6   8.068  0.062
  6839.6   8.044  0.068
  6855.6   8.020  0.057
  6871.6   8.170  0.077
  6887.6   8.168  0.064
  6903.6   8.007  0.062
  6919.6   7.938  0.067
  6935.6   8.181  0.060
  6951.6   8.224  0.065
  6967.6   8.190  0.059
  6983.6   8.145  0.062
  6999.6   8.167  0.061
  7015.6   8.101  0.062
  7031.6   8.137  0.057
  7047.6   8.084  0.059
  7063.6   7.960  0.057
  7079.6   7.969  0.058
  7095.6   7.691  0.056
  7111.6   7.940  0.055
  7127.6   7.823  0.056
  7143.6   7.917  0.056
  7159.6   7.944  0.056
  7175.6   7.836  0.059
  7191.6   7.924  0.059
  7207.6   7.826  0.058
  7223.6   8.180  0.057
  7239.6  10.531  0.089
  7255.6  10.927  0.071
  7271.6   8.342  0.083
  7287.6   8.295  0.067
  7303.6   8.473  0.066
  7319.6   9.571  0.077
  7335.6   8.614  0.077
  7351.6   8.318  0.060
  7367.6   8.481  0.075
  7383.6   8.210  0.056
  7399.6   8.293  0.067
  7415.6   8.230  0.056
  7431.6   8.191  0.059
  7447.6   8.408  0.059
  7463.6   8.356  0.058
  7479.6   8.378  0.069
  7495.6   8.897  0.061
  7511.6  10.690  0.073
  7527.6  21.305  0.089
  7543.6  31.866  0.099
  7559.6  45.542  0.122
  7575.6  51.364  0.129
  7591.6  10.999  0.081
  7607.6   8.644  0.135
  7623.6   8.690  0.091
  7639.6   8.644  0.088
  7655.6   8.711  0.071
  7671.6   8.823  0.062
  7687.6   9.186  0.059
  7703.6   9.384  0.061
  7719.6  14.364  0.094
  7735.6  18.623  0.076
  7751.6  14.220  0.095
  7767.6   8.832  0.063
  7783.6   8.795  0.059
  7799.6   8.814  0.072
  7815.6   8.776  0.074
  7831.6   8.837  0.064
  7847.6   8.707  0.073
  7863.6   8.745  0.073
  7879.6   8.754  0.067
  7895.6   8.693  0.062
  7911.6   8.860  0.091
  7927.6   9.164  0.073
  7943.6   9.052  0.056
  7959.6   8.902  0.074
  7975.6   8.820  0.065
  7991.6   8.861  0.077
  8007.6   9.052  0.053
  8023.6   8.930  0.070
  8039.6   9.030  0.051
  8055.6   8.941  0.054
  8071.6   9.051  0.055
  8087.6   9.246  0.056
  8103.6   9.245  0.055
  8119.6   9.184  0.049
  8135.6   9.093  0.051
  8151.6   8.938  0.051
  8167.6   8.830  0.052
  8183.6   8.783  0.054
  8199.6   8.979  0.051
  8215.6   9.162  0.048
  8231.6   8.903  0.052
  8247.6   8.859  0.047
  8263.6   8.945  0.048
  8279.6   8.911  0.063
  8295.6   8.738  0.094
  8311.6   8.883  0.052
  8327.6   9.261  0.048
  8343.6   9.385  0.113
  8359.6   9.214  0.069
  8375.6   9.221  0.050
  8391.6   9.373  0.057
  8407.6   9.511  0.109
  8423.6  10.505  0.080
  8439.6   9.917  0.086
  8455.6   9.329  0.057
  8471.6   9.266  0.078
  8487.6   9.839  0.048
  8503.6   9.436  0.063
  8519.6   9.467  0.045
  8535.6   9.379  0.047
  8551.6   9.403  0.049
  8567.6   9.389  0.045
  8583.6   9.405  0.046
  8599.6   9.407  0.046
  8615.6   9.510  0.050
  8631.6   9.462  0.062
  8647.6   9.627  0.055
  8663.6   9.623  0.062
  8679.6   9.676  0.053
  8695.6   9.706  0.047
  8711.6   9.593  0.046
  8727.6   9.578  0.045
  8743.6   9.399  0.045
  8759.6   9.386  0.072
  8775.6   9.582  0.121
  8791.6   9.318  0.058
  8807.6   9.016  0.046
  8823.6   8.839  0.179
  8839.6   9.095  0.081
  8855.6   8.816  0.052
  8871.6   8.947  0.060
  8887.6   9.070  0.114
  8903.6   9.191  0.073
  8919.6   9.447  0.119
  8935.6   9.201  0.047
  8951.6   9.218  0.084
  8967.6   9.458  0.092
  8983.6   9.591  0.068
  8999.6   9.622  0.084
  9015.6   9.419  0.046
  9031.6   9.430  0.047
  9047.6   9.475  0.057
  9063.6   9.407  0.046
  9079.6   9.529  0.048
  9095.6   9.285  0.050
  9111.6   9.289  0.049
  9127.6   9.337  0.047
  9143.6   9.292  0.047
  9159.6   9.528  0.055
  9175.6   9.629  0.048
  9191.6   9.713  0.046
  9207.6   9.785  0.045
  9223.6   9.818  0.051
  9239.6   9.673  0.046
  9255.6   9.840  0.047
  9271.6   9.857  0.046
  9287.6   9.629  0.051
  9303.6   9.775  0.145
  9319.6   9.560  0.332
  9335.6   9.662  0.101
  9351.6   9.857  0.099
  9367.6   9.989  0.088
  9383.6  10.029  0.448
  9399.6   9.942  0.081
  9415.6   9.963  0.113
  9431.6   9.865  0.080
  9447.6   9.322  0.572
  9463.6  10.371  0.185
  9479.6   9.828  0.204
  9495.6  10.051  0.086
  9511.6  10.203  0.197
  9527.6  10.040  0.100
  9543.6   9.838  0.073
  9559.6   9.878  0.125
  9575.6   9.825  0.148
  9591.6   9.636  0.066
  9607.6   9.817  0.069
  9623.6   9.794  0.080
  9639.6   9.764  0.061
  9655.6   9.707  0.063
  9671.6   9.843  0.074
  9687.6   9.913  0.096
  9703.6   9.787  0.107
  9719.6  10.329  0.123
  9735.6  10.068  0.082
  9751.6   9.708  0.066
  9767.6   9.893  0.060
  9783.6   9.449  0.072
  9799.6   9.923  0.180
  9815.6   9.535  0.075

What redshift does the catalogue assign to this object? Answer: 0.150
